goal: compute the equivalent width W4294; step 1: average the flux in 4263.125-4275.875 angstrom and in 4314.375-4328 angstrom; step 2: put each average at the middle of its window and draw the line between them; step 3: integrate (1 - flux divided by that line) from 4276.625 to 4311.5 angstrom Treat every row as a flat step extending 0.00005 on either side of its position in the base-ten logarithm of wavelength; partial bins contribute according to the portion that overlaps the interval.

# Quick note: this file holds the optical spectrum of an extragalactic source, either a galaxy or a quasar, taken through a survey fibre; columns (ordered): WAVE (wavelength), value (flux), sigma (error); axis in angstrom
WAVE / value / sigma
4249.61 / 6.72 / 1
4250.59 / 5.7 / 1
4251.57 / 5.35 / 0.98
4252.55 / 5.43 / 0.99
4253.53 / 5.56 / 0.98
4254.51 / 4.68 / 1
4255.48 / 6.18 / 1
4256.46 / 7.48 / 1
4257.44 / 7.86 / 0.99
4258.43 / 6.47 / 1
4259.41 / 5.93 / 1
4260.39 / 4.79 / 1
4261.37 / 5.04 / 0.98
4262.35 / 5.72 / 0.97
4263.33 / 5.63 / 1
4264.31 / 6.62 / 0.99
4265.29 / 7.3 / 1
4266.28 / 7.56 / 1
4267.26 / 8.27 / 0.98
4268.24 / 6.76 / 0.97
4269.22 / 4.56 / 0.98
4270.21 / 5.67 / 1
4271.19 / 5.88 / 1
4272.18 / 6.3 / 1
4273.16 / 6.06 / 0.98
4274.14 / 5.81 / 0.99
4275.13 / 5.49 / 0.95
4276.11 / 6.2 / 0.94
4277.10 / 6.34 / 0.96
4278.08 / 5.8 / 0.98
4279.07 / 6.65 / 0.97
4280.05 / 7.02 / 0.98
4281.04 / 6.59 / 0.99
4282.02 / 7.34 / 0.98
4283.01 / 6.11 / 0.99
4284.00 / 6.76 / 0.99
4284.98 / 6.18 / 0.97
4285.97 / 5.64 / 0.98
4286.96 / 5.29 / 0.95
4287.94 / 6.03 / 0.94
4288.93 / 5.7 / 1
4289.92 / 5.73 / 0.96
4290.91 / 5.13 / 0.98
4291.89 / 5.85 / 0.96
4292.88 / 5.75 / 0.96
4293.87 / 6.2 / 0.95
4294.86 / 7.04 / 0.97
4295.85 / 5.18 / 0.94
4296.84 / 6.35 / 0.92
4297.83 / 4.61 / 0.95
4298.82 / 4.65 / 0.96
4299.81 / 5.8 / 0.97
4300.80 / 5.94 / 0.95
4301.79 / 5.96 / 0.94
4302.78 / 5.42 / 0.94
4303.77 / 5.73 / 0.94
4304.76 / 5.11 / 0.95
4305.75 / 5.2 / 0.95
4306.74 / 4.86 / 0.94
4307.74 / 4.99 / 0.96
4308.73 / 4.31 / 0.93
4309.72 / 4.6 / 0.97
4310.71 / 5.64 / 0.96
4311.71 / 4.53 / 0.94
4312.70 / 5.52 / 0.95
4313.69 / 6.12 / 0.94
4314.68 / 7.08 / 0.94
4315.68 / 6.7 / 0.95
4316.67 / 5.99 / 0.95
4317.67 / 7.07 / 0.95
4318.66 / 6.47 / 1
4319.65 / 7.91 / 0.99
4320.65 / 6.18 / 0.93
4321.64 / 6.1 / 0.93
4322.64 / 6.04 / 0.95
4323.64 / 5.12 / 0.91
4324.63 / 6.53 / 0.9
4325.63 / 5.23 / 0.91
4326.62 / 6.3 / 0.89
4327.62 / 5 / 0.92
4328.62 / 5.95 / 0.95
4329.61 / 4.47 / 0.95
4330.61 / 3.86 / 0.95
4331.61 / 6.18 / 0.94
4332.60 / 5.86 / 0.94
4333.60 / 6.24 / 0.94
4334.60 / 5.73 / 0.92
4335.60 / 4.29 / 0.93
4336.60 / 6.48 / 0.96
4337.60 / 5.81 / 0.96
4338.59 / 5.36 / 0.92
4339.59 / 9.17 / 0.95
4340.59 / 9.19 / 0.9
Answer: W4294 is 3.0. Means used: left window 6.31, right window 6.26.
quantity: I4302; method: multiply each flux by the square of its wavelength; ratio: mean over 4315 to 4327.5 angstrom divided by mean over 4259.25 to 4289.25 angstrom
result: 1.04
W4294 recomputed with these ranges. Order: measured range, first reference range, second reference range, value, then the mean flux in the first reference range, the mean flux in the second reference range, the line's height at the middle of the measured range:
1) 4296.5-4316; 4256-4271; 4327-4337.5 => 1.15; 6.36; 5.43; 5.78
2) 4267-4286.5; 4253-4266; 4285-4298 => -1.03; 6.12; 5.77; 5.93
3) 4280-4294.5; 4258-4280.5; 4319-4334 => -0.03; 6.17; 5.8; 6.05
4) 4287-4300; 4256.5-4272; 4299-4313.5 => -0.23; 6.3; 5.26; 5.58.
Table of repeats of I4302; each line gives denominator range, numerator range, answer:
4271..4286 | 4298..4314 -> 0.85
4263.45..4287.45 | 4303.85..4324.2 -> 0.93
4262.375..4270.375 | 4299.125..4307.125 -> 0.86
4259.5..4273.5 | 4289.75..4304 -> 0.94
